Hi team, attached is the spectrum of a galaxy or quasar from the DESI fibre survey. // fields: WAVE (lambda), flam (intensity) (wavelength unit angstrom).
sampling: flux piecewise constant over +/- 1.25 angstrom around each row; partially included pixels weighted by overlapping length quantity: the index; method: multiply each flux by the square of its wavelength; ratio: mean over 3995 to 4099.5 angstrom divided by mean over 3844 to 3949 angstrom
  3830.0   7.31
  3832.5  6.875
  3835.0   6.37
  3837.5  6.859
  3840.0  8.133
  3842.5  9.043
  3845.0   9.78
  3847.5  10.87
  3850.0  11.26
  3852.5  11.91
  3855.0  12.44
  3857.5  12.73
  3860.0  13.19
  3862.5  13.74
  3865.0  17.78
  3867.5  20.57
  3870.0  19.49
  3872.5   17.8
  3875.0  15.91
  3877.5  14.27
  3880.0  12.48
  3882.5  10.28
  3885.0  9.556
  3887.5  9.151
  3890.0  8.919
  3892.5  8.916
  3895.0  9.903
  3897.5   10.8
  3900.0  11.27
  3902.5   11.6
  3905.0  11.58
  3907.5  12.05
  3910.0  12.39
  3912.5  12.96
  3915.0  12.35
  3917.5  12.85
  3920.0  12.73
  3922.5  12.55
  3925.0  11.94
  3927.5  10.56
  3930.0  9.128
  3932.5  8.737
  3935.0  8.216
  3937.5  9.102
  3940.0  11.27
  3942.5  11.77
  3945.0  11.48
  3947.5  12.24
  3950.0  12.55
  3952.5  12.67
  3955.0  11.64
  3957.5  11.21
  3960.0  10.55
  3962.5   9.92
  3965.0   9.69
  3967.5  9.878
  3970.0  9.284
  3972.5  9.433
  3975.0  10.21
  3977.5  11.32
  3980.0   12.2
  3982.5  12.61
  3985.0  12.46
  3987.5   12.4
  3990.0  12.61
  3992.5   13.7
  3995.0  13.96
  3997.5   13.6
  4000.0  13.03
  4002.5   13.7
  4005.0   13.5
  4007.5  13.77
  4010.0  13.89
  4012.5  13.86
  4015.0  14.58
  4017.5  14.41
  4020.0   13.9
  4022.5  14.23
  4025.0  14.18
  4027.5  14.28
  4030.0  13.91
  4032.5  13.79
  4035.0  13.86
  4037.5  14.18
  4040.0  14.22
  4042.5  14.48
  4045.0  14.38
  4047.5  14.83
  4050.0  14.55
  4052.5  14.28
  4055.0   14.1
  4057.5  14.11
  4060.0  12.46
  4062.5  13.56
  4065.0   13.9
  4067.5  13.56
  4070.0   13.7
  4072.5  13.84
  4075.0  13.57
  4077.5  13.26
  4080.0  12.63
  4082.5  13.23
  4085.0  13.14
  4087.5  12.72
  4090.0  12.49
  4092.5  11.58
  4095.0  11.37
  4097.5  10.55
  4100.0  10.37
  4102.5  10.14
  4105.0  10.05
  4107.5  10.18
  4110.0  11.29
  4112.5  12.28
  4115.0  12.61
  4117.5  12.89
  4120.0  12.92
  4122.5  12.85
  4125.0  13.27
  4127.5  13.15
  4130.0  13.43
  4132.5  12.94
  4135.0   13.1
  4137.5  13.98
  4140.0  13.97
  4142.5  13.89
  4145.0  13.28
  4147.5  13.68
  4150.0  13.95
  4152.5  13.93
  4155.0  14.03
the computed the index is 1.21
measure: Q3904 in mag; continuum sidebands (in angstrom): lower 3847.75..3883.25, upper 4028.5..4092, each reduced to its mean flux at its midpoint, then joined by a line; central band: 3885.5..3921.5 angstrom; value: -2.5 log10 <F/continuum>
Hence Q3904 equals 0.267 mag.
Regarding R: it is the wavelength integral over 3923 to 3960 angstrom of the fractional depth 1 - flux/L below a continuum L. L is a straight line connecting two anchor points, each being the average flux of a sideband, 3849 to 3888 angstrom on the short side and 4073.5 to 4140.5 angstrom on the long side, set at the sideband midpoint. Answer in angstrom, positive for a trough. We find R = 7.1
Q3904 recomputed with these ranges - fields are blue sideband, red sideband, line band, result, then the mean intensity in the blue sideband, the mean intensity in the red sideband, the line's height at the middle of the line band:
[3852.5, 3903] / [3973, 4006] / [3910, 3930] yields 0.069 mag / 13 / 12.6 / 12.9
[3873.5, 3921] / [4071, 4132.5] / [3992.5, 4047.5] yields -0.167 mag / 11.6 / 12.3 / 12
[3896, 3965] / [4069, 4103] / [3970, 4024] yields -0.103 mag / 11.3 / 12.4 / 11.8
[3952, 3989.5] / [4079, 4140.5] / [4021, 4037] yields -0.213 mag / 11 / 12.3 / 11.5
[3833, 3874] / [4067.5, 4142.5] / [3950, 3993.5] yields 0.111 mag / 12.5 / 12.5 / 12.5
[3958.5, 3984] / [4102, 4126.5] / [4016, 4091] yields -0.215 mag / 10.5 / 11.9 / 11.3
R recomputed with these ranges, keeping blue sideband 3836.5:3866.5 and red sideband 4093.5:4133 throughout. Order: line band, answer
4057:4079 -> -3.2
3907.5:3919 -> -0.9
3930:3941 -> 2.3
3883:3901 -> 2.9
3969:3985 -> 1.0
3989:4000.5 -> -1.6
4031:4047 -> -3.2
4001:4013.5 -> -2.1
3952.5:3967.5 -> 1.3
